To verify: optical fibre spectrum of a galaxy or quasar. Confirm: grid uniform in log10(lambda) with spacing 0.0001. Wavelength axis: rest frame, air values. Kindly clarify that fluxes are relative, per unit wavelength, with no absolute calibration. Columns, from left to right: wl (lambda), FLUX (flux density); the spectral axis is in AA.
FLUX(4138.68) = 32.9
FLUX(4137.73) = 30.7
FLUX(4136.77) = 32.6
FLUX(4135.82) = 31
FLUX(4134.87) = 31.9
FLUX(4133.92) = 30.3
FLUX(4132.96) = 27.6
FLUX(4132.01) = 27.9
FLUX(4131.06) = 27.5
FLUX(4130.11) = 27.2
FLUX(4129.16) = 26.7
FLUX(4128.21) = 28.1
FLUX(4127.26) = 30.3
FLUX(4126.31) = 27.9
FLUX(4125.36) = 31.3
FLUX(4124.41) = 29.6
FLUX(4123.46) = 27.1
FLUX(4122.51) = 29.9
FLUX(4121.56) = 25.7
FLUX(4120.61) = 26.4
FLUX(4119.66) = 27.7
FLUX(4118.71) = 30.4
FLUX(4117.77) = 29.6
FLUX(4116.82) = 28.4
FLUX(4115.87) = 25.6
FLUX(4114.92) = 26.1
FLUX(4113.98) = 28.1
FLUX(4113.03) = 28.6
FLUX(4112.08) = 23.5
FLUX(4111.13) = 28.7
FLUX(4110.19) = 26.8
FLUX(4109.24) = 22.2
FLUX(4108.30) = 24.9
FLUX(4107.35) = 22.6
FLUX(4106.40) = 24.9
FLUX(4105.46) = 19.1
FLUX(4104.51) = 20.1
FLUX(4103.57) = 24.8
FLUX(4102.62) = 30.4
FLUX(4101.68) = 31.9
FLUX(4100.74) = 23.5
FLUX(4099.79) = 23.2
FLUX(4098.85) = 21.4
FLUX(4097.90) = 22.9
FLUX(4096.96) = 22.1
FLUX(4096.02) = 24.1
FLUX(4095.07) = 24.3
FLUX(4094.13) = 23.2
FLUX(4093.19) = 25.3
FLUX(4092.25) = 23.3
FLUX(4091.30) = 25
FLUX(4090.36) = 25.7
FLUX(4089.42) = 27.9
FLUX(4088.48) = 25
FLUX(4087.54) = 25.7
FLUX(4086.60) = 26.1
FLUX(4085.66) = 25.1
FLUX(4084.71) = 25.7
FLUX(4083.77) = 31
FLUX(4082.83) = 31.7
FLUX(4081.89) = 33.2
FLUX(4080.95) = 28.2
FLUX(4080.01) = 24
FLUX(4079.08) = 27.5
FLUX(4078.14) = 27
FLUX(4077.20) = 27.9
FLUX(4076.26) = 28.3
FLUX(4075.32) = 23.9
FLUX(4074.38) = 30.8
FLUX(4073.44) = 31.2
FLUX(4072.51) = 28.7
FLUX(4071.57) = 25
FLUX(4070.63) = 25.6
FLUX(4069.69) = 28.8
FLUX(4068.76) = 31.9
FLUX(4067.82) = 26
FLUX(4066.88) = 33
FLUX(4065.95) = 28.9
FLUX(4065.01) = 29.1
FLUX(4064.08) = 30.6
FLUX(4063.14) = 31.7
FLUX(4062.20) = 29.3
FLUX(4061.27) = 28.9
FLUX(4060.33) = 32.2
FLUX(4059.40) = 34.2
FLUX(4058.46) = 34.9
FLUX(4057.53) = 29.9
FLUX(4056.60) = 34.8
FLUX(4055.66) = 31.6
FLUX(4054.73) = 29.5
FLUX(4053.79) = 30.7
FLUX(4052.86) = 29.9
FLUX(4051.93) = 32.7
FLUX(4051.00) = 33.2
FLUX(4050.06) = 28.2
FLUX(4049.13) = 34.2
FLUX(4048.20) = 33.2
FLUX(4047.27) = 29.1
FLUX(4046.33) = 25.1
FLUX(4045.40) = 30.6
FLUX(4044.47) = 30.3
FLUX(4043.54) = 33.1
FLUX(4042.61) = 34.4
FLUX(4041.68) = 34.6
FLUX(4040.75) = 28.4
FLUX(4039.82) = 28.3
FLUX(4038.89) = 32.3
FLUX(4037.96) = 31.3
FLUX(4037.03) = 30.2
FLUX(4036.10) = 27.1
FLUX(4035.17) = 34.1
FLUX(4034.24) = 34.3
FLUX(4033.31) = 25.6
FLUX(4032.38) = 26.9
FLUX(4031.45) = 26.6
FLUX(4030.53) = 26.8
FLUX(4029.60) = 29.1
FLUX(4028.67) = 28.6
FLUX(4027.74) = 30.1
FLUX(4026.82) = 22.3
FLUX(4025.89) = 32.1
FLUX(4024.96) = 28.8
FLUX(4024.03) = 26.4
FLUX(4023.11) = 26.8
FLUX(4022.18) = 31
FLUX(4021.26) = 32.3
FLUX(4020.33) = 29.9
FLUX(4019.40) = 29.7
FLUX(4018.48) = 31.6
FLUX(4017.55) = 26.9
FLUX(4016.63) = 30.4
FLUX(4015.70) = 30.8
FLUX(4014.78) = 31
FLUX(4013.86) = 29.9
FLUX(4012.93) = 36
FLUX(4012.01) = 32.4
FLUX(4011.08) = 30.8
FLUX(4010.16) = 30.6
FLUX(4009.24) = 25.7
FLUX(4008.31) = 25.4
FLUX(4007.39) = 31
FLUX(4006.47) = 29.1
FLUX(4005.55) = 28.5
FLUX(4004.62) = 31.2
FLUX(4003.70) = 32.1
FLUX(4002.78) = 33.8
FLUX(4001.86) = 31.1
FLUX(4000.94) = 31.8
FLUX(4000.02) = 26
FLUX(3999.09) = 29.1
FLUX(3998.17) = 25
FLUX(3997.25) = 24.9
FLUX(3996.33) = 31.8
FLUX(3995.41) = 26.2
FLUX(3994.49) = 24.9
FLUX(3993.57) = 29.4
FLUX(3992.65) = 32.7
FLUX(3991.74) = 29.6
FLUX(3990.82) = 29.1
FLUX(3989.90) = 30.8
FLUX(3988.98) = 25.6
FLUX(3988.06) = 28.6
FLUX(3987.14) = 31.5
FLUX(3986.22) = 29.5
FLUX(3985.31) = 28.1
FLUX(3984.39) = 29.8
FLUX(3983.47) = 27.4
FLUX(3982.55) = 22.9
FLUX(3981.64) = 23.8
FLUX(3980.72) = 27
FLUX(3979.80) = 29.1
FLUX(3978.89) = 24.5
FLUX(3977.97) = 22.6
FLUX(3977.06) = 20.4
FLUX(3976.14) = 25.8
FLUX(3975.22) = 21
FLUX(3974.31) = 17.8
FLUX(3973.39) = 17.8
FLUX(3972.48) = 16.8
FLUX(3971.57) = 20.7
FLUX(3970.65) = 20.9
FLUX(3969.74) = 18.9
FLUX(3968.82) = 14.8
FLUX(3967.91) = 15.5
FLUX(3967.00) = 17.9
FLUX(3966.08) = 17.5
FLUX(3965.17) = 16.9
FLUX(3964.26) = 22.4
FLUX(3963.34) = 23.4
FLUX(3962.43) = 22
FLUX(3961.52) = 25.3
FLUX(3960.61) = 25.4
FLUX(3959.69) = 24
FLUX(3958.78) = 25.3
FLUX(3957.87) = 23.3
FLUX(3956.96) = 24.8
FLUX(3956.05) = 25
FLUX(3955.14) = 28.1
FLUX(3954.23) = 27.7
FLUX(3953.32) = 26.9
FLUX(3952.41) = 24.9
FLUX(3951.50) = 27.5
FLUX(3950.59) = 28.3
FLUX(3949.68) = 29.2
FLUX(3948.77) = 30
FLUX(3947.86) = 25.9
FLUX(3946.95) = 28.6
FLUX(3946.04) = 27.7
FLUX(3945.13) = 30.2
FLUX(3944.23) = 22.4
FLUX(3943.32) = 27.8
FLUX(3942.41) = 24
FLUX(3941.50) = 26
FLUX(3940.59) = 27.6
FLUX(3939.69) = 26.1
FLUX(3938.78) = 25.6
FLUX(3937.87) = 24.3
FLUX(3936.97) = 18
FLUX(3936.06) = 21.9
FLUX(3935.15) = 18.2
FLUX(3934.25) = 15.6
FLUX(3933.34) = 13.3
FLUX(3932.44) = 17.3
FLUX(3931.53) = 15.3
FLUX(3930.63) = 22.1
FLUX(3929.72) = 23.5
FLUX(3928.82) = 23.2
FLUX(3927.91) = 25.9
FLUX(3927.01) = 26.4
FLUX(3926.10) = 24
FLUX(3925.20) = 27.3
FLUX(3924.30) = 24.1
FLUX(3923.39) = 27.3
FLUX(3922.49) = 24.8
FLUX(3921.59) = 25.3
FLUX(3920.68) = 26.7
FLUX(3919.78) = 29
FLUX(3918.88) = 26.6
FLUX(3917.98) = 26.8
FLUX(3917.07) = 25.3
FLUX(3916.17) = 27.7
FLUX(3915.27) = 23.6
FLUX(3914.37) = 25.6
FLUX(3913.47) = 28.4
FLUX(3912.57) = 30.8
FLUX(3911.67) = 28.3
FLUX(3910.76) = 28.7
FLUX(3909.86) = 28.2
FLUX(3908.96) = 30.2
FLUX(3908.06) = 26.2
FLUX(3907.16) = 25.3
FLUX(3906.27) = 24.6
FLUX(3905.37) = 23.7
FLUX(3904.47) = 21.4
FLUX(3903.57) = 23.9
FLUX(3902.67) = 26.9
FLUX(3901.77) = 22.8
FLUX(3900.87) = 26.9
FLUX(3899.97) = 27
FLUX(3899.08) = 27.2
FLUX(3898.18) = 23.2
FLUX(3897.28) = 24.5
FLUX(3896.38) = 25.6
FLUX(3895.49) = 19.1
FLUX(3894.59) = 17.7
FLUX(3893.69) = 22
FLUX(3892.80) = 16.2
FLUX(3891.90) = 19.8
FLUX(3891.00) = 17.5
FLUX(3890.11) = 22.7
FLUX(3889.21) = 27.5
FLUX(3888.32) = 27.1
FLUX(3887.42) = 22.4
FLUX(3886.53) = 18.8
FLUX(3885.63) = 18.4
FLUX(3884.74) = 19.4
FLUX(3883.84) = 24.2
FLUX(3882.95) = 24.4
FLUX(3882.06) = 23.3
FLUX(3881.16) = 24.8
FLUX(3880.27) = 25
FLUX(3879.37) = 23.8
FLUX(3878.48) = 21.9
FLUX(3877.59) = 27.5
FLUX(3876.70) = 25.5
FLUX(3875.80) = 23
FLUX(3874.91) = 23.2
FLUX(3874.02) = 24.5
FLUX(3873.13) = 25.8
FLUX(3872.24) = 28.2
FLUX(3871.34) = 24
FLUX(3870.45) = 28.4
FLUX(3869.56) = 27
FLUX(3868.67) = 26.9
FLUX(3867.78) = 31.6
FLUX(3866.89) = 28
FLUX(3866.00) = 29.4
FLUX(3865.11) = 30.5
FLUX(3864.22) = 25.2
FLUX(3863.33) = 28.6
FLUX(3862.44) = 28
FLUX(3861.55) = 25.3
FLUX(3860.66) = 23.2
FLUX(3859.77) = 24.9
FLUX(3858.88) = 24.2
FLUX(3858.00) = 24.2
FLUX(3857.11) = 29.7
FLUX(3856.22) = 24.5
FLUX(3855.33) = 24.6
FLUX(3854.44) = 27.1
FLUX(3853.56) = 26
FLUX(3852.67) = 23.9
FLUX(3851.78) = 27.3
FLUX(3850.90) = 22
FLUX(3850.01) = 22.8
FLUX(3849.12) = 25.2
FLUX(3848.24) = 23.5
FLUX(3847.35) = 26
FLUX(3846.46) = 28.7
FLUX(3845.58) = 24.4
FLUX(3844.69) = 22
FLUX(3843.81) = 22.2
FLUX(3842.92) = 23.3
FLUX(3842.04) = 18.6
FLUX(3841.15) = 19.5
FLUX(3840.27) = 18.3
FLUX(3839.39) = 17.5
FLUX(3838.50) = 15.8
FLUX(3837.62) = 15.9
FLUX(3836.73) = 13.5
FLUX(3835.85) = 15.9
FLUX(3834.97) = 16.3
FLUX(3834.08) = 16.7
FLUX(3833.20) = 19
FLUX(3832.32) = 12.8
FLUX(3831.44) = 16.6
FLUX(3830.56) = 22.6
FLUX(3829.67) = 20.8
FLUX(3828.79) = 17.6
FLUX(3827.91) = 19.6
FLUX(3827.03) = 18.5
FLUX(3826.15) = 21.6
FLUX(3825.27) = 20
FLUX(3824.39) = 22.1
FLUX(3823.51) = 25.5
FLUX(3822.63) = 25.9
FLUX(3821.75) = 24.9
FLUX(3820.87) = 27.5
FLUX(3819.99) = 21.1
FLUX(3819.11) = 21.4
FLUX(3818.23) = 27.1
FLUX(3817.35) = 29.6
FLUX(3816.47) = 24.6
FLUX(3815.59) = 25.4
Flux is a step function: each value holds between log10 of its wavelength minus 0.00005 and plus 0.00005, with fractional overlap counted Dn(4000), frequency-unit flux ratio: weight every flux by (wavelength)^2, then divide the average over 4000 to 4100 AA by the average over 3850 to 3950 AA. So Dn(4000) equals 1.27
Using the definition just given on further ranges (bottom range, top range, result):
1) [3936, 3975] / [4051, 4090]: 1.31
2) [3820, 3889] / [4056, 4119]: 1.32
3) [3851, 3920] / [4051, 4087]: 1.29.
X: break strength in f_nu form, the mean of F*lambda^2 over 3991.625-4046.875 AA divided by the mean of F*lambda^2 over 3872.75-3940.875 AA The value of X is 1.3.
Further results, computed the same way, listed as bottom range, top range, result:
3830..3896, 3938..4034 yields 1.23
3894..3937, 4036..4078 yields 1.34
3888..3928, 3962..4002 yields 1.02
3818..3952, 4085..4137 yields 1.24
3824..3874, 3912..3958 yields 1.14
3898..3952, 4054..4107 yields 1.18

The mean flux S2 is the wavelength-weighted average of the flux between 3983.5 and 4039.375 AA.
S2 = 29.4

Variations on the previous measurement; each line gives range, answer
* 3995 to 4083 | 29.8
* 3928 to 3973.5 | 23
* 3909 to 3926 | 26.9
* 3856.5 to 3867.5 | 26.8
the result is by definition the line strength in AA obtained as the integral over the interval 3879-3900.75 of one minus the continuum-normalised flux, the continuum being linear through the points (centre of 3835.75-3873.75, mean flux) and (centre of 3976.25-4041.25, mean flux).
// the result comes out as 2.3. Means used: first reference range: 24.3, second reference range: 28.8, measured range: 22.6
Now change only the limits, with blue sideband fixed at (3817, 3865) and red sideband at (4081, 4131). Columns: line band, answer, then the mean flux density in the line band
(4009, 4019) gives -2.3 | 30.7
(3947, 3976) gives 1.6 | 22.9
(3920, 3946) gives 0.3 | 23.5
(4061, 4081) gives -2.0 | 28.5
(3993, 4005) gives -2.1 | 29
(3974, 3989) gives -0.7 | 25.7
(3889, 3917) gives -1.5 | 24.6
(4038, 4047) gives -1.9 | 30.8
